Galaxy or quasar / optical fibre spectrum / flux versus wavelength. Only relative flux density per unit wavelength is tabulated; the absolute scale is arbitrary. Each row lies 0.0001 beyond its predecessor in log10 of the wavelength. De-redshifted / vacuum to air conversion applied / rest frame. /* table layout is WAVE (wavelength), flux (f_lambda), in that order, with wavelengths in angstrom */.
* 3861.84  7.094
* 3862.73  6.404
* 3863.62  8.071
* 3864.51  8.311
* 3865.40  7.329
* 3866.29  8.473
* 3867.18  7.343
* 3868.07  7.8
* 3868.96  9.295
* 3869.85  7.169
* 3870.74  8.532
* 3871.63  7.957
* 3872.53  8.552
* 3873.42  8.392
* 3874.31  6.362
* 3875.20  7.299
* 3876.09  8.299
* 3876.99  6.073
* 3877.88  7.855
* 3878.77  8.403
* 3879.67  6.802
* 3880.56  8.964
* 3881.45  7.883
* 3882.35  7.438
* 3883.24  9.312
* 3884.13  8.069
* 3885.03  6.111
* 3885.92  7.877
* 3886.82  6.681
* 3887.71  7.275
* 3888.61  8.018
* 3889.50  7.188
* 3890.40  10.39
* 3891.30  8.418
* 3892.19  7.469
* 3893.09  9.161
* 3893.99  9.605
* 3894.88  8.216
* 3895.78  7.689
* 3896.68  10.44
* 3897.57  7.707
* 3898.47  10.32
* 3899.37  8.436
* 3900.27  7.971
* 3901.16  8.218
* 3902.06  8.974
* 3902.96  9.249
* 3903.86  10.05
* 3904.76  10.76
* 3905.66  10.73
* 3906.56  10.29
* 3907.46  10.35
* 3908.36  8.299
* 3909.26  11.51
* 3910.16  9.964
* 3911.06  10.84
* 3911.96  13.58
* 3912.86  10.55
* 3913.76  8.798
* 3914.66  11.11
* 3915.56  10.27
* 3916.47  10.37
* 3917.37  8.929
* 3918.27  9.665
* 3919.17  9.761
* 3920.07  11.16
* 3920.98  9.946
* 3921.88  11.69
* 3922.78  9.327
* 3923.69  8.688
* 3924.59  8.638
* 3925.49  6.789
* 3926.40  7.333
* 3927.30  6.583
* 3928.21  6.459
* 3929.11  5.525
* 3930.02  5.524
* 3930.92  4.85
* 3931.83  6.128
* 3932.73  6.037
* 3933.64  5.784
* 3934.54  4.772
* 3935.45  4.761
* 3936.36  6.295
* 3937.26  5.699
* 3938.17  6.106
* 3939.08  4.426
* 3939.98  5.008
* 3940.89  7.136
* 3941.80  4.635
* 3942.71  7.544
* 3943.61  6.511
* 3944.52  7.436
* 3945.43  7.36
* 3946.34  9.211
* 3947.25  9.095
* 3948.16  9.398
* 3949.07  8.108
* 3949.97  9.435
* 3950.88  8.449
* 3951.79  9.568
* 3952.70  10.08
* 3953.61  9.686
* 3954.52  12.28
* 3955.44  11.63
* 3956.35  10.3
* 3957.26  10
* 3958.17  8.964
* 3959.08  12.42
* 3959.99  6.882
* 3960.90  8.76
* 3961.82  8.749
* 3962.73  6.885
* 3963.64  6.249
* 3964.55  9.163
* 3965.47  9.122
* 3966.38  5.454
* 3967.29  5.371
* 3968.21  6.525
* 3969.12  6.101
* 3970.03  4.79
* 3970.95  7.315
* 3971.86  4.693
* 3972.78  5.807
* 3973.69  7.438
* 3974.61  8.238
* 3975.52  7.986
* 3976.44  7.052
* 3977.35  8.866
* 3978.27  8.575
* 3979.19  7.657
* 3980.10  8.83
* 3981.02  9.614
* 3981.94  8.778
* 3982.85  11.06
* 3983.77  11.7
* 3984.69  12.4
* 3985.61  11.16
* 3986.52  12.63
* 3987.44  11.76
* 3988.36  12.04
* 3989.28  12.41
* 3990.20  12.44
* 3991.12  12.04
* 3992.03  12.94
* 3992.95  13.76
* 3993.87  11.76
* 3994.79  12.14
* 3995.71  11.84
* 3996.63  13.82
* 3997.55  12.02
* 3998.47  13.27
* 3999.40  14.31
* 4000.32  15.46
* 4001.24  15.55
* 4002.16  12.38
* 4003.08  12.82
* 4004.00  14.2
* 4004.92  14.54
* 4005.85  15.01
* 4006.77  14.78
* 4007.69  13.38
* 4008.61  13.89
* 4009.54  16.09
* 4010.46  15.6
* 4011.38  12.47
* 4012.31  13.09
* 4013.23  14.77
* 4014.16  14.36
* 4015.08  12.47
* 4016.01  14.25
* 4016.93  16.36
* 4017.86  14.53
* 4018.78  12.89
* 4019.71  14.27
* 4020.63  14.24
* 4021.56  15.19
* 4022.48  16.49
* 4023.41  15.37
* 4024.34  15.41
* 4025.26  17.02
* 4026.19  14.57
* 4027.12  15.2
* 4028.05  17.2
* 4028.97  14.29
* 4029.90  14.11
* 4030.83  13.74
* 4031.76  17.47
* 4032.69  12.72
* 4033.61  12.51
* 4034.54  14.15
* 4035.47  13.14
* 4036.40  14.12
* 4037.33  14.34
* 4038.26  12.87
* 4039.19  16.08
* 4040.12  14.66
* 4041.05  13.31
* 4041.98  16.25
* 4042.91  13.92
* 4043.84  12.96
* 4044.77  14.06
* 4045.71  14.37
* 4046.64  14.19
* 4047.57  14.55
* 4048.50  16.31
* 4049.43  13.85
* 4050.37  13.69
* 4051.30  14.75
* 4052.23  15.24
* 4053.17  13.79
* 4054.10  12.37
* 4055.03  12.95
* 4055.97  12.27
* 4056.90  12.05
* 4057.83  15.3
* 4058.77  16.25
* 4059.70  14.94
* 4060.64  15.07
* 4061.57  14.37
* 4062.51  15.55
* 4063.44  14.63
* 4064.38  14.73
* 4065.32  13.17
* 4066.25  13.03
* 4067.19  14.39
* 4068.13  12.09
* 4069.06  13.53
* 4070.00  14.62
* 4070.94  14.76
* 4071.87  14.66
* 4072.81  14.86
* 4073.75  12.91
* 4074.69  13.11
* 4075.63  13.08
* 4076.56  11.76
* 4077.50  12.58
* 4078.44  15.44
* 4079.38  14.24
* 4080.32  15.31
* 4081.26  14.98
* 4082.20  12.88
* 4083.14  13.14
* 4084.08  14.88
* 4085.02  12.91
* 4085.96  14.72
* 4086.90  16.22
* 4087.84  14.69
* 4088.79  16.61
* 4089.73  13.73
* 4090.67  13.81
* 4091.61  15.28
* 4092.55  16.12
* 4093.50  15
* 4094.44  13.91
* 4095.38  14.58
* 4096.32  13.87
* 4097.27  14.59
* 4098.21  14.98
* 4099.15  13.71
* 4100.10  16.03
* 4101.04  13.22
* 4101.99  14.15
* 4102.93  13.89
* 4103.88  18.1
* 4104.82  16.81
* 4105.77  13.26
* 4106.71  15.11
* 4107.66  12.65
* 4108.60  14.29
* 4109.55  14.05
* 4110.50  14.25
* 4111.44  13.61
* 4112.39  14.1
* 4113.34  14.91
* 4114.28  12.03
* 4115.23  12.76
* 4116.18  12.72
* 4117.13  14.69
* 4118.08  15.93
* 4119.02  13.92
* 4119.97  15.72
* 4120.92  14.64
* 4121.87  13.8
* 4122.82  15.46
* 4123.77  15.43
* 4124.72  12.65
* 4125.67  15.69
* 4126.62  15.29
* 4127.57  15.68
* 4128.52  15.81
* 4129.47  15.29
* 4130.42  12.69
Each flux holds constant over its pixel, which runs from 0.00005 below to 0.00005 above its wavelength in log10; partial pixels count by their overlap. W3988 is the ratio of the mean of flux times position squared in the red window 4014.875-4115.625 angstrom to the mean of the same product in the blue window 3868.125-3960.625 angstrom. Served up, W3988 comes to 1.84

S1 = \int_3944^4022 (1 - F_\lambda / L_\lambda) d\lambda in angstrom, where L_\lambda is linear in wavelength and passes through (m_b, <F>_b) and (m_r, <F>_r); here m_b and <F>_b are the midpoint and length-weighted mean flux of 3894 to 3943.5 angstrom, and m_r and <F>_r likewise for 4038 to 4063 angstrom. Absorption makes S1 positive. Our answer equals 3.1 angstrom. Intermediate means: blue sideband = 8.33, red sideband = 14.3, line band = 10.9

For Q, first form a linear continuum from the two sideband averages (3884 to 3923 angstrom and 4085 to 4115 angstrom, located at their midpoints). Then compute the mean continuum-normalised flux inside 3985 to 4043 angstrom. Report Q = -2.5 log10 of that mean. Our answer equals -0.142 mag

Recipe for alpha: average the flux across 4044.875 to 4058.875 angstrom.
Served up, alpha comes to 14.1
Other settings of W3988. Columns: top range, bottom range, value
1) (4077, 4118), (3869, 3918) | 1.81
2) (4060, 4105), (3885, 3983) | 1.87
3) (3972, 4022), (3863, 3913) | 1.51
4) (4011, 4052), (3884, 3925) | 1.65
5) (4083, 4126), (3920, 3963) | 2.00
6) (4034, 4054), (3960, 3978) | 2.09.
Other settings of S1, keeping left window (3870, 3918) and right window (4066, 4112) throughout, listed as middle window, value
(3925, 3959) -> 9.1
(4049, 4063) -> -0.8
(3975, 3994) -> 1.1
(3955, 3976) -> 5.9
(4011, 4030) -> -3.6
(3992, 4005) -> -1.8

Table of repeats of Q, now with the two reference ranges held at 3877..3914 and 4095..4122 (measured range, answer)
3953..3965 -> 0.12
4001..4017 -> -0.20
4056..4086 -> -0.05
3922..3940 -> 0.47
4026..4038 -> -0.16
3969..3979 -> 0.48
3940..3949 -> 0.33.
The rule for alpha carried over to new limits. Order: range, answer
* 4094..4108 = 14.6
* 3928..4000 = 8.73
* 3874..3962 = 8.42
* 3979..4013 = 12.8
